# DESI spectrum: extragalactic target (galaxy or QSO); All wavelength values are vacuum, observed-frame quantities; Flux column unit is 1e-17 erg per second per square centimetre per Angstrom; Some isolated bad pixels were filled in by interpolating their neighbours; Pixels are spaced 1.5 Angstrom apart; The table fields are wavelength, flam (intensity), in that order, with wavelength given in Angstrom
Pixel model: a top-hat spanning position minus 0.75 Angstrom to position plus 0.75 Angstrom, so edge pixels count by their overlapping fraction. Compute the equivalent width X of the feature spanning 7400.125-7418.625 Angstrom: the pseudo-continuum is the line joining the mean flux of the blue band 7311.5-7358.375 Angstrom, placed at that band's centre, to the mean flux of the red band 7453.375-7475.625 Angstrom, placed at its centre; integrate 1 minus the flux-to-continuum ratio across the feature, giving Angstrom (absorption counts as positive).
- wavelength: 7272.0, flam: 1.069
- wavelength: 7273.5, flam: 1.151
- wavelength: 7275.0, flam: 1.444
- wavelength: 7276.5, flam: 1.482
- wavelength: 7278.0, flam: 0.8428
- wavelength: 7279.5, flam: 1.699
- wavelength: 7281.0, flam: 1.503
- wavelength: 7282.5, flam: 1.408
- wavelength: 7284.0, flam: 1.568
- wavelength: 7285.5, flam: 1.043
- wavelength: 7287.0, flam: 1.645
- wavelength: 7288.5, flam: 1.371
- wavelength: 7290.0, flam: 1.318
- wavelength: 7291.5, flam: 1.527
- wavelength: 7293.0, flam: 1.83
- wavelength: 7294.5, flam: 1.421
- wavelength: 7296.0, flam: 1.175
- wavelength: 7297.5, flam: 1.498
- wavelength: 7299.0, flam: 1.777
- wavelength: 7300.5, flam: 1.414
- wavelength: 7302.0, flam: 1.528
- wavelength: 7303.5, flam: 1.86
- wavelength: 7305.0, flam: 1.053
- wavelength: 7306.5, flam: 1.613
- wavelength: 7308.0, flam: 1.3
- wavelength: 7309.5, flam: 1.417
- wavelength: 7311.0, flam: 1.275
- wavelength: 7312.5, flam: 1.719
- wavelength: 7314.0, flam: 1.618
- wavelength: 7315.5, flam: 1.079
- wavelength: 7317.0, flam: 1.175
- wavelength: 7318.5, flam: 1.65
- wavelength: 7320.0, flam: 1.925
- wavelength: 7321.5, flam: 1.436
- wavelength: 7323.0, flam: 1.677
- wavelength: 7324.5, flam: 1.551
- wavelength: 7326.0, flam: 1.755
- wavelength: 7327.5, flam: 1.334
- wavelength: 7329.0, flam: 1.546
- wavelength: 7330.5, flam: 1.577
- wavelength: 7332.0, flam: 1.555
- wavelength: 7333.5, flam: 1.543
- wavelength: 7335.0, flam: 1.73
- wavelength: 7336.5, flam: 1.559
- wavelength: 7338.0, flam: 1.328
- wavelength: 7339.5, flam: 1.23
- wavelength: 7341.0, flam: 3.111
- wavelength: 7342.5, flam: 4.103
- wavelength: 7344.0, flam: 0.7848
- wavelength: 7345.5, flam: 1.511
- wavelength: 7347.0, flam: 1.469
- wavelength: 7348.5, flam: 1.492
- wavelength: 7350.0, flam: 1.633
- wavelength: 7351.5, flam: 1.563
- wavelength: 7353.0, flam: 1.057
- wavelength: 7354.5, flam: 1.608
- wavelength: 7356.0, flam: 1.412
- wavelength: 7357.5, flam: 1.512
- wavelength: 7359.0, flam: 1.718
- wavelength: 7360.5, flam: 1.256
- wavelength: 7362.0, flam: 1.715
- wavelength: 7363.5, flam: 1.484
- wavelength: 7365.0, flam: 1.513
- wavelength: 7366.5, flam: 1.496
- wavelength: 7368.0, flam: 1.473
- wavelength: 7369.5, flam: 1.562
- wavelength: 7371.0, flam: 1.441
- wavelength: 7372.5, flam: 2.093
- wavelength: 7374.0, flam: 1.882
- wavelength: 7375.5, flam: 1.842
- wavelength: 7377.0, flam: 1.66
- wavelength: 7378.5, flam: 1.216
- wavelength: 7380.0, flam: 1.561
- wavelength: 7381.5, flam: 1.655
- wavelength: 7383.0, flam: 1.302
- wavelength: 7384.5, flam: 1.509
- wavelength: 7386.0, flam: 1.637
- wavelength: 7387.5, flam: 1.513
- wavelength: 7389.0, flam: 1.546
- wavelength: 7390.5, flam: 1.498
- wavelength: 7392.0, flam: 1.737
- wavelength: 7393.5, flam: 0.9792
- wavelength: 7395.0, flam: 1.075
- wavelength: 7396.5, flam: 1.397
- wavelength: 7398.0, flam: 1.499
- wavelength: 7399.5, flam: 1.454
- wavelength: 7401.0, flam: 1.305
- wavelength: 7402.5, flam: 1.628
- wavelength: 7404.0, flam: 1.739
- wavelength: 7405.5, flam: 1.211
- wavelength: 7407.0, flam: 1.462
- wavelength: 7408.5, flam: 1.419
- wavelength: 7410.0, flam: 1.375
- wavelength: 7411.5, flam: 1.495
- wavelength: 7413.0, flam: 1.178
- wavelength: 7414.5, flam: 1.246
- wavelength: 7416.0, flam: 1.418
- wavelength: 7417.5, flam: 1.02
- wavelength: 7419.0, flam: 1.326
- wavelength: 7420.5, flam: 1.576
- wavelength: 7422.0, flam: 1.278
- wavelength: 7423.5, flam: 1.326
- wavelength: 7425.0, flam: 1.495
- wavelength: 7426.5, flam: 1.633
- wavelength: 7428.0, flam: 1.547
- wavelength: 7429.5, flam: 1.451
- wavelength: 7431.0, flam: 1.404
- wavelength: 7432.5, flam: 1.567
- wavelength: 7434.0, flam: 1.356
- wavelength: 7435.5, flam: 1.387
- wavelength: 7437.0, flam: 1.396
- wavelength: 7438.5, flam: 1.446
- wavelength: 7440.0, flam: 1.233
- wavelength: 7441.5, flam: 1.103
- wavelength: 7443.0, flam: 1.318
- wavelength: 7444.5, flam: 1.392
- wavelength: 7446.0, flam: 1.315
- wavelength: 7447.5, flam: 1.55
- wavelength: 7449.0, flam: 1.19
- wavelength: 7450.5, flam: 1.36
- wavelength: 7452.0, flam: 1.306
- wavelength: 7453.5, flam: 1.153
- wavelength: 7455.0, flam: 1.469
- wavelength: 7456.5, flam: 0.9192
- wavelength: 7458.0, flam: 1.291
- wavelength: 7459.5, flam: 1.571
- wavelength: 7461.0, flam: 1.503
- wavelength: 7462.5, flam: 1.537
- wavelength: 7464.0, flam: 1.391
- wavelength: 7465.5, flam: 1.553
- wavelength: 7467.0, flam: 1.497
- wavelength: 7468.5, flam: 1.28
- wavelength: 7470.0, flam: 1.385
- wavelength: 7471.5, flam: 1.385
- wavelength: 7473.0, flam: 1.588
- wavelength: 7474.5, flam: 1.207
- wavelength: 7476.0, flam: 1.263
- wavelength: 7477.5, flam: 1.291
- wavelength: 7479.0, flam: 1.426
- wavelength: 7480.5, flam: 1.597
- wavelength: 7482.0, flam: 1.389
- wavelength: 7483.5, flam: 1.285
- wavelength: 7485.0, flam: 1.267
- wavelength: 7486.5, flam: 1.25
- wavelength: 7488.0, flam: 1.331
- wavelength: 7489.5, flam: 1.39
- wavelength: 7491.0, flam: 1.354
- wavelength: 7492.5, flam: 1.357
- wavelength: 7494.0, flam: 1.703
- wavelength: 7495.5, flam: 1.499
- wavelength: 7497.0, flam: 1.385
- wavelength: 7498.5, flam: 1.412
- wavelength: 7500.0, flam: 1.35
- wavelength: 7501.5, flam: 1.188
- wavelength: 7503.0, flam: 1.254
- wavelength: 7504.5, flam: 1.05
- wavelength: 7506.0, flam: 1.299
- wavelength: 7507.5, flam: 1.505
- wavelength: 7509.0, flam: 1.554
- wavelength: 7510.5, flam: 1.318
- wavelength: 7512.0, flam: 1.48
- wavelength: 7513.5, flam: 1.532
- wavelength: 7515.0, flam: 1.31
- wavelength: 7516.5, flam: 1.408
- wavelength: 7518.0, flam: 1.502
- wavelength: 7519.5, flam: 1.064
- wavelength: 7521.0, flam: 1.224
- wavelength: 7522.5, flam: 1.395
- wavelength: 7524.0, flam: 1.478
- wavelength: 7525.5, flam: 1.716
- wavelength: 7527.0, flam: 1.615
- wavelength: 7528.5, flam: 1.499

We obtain 1.4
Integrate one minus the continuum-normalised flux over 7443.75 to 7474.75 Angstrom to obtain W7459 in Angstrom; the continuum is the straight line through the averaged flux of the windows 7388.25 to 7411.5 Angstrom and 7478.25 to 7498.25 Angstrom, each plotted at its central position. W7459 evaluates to 0.74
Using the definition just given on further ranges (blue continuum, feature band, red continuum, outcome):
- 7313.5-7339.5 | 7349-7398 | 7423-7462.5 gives -1.8 Angstrom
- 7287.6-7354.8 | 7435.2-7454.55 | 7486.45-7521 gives 1.5 Angstrom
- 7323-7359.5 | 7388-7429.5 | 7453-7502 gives 3.1 Angstrom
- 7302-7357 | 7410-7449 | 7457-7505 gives 2.1 Angstrom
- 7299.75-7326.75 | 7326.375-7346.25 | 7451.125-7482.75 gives -3.7 Angstrom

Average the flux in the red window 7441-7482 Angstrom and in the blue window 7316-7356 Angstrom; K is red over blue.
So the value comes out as 0.83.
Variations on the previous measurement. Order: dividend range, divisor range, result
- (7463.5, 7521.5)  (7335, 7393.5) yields 0.85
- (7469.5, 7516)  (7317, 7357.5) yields 0.83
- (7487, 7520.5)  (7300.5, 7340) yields 0.91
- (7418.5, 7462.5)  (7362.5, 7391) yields 0.87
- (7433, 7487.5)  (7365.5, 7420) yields 0.92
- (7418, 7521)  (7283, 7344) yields 0.87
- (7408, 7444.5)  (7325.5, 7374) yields 0.84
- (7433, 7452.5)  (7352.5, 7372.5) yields 0.89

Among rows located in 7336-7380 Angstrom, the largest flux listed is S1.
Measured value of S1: 4.103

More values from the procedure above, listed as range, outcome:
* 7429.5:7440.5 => 1.567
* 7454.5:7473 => 1.588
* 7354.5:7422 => 2.093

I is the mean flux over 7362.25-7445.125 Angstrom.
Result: 1.45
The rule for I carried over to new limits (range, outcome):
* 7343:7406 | 1.5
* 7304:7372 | 1.57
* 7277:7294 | 1.43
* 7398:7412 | 1.46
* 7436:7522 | 1.36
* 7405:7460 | 1.36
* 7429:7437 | 1.43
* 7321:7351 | 1.7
